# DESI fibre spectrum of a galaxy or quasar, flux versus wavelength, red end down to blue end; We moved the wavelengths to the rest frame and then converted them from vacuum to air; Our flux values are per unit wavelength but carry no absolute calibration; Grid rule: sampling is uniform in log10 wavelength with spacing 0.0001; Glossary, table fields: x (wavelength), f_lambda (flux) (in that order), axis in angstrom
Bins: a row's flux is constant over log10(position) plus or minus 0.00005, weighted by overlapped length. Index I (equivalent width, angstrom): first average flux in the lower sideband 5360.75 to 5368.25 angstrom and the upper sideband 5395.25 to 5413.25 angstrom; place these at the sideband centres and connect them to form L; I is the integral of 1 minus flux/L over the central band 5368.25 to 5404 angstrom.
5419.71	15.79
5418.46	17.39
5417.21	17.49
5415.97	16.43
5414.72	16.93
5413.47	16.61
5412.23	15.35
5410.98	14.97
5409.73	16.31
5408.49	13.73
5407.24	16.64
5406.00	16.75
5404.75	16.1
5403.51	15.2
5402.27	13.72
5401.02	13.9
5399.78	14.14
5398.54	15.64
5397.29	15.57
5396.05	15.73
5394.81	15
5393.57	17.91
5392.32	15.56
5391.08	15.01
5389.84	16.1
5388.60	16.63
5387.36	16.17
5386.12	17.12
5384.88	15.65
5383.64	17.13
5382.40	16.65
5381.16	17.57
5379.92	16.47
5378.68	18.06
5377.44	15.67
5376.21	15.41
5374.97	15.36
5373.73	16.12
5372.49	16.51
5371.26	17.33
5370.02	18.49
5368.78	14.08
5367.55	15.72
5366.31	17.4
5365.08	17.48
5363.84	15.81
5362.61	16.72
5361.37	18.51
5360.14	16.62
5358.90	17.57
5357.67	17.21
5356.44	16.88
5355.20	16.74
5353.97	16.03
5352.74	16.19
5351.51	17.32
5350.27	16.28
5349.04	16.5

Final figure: 0.1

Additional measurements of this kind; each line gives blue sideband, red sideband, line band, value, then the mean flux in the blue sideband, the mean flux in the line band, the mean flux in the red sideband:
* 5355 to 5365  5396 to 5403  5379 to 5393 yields -0.8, 17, 16.4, 14.7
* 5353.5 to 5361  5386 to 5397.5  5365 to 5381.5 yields 0.0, 16.9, 16.5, 16.1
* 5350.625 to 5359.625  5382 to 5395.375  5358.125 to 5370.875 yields -0.1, 16.8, 16.8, 16.3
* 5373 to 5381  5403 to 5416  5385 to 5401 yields 0.3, 16.3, 15.8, 15.9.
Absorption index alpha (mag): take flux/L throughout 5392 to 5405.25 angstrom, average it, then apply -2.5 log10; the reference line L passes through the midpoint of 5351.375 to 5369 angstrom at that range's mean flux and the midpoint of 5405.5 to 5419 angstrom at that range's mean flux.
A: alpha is 0.07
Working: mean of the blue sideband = 16.7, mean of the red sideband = 16.2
